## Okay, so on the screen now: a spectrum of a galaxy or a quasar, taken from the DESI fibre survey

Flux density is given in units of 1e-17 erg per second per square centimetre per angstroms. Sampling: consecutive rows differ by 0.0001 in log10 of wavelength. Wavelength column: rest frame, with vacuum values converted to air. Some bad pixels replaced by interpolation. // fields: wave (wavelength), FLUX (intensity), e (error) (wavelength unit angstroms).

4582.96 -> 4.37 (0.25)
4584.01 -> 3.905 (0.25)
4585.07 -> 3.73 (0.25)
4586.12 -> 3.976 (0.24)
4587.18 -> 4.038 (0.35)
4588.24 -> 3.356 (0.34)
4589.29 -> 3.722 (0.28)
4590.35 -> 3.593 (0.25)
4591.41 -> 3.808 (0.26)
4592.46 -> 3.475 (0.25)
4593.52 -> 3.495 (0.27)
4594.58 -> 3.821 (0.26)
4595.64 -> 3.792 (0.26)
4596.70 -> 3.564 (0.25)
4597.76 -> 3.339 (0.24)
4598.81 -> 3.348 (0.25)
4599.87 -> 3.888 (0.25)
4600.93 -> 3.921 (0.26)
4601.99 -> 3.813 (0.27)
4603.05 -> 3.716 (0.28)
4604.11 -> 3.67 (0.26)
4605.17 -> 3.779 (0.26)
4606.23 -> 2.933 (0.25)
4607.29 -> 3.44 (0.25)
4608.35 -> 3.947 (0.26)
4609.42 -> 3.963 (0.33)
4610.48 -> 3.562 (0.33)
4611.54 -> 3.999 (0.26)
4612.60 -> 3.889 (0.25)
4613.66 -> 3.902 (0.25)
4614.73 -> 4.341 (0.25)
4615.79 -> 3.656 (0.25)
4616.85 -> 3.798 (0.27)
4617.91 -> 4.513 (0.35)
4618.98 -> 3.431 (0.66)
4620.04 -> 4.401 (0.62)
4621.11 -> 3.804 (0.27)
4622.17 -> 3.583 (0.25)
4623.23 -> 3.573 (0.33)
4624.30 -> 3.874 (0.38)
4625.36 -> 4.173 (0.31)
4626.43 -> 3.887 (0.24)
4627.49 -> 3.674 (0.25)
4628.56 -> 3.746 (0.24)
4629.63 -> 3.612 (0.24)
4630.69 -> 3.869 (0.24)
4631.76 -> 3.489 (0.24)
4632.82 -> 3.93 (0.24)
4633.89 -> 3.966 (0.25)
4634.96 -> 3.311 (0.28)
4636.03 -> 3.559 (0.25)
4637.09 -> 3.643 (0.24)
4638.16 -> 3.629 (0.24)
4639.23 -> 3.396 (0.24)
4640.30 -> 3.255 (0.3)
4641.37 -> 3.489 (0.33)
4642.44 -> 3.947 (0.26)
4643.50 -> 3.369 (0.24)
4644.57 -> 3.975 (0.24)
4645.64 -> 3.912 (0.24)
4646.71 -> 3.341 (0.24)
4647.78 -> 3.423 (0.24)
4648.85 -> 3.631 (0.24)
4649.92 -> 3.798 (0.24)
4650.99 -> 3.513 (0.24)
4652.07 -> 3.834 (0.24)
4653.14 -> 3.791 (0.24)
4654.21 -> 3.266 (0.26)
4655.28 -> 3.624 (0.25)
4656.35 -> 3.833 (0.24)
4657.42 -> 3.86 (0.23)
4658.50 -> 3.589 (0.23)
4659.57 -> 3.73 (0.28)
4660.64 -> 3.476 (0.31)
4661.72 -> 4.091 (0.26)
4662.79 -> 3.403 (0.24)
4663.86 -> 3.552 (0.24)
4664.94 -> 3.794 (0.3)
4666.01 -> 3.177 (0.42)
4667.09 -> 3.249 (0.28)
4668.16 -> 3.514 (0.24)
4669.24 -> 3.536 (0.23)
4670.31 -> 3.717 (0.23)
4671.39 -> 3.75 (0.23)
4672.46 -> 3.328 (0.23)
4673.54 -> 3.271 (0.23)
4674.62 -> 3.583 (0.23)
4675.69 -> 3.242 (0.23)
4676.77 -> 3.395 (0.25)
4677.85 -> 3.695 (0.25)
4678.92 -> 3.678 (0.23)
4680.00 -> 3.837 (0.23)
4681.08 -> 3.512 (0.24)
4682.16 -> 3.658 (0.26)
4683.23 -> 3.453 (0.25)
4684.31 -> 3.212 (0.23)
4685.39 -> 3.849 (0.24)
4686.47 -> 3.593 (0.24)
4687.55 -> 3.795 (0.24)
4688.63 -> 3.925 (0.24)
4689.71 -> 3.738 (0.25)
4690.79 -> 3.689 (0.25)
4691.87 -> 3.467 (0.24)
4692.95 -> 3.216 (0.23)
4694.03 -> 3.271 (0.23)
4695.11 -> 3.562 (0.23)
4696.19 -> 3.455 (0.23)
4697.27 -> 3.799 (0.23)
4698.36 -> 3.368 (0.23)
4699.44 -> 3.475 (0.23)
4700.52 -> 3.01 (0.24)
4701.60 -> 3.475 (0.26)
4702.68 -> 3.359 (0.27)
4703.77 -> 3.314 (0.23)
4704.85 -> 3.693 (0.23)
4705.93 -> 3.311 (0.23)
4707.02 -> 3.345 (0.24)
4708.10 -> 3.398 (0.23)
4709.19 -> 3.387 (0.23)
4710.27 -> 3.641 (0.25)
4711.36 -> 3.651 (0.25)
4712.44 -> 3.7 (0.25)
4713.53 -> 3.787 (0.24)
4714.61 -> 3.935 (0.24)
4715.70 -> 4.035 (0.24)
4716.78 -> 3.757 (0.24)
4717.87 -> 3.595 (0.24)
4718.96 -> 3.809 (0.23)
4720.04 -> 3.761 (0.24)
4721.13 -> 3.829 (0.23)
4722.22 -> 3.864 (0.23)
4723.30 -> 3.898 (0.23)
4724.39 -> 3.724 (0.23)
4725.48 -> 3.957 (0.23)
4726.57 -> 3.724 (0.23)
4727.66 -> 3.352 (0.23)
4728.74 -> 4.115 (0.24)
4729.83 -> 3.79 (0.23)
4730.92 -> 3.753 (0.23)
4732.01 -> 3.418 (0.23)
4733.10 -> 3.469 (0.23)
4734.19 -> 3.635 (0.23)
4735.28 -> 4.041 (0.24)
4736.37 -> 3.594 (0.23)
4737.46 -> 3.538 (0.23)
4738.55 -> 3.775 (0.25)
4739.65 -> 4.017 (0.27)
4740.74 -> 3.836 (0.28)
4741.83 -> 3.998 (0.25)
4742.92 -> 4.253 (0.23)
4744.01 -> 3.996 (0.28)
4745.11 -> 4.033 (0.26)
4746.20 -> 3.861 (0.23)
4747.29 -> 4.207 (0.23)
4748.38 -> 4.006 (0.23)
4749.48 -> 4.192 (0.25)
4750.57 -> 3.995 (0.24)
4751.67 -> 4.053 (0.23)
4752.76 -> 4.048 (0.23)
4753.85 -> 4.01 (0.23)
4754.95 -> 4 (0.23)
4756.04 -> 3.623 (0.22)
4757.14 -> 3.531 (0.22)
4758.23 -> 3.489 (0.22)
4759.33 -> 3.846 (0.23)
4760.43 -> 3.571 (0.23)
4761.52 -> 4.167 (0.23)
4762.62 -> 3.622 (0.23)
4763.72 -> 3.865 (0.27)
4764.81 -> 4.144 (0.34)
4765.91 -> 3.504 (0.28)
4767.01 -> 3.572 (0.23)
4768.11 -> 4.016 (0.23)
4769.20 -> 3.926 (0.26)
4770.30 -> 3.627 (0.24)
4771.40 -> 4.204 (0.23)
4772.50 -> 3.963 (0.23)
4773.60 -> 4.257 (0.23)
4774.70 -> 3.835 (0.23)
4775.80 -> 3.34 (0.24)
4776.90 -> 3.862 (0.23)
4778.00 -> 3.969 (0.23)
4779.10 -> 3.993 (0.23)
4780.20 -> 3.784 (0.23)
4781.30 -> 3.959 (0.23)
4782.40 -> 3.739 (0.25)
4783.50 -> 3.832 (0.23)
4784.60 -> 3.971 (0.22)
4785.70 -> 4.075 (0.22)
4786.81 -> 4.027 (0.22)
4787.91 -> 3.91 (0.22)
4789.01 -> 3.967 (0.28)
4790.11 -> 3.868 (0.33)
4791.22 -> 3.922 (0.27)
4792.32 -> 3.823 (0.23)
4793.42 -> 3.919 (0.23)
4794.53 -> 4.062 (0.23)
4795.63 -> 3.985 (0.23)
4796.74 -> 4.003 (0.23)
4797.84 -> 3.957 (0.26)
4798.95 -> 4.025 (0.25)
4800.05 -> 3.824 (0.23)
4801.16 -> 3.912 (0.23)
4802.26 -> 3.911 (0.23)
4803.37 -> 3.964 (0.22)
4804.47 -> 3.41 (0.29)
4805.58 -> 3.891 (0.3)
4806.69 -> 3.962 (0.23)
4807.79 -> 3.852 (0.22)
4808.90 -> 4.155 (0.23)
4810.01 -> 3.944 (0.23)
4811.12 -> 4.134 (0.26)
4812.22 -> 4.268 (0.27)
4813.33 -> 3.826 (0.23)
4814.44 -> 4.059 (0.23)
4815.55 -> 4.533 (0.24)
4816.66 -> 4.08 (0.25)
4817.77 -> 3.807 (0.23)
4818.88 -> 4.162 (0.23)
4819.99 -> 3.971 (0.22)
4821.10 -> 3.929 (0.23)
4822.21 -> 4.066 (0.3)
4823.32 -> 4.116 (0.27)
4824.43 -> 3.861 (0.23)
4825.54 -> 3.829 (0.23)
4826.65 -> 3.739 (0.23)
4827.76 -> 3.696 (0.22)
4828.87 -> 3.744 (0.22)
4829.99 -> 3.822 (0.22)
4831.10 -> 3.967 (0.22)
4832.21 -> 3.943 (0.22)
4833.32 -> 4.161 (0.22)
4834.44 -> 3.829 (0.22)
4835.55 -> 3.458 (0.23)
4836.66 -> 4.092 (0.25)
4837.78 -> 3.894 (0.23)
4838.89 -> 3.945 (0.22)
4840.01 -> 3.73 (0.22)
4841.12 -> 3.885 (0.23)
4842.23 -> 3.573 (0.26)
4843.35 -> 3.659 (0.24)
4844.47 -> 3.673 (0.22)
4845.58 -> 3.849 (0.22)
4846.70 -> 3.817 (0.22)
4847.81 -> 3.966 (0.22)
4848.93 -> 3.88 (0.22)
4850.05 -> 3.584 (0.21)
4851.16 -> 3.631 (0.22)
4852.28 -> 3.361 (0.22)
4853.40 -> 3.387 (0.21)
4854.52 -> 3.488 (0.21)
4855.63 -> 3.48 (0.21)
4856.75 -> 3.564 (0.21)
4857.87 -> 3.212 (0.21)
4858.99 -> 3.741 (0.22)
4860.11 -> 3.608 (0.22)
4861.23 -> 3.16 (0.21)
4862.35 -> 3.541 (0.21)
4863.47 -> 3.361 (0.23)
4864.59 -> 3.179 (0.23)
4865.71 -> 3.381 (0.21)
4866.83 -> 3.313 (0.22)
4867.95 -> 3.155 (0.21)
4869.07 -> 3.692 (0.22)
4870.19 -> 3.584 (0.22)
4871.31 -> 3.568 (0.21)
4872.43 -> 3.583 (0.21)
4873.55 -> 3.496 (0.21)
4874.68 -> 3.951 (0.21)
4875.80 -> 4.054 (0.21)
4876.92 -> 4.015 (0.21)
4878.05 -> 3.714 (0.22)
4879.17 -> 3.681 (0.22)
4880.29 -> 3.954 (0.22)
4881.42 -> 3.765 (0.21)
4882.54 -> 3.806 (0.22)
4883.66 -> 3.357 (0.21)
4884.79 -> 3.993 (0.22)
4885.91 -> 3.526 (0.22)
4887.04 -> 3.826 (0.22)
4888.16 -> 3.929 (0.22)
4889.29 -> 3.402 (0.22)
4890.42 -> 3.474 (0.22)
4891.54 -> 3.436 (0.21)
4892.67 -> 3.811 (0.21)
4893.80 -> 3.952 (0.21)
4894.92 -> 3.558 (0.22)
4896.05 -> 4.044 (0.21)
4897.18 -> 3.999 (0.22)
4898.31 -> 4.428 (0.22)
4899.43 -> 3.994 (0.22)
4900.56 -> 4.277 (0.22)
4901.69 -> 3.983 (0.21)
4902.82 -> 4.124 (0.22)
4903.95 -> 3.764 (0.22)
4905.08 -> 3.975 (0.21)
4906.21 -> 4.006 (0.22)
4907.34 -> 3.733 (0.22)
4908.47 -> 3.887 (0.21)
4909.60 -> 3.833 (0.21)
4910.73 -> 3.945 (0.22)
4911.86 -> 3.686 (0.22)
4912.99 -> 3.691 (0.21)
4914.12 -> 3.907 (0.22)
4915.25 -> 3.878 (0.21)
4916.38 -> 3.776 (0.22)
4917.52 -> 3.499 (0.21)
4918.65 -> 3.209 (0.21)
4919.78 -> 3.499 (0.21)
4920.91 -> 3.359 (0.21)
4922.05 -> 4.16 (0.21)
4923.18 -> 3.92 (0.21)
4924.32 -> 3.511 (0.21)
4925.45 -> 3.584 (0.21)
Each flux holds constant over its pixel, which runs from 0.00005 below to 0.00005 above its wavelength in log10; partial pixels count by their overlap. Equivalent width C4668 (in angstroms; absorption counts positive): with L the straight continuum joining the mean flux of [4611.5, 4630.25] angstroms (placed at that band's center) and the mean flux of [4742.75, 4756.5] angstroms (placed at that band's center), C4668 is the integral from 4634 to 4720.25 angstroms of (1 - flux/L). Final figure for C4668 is 7.95 angstroms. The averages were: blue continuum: 3.88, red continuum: 4.02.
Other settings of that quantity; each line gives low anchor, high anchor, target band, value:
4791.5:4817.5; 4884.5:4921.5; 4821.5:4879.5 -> 3.09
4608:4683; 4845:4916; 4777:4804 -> -1.67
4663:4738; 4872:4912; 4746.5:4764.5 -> -1.13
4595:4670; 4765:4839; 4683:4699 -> 0.89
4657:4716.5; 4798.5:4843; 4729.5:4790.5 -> -1.81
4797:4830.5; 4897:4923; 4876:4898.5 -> 0.57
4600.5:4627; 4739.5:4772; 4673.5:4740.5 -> 4.45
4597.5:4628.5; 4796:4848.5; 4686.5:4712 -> 2.29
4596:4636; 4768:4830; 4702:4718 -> 1.07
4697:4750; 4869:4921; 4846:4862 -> 0.87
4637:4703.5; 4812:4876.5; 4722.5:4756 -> -2.22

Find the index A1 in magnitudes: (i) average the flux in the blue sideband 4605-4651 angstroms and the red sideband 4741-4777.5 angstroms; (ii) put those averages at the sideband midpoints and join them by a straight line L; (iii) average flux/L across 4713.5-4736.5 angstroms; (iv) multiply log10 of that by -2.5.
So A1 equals 0.02 mag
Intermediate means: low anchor 3.73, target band 3.77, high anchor 3.9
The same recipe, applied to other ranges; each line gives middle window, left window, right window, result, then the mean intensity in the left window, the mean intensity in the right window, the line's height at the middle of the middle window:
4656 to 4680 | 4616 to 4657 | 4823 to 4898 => 0.04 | 3.71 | 3.69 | 3.71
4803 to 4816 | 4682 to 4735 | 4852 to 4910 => -0.09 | 3.62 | 3.7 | 3.66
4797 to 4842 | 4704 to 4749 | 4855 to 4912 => -0.06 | 3.77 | 3.72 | 3.74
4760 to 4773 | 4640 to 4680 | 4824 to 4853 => -0.04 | 3.59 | 3.79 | 3.71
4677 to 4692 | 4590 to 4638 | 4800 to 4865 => 0.03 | 3.74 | 3.8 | 3.76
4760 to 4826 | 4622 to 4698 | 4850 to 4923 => -0.08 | 3.61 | 3.69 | 3.66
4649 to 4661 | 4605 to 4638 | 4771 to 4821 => 0.04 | 3.78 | 3.95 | 3.81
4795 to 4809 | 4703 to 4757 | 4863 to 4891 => -0.06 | 3.79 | 3.63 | 3.71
